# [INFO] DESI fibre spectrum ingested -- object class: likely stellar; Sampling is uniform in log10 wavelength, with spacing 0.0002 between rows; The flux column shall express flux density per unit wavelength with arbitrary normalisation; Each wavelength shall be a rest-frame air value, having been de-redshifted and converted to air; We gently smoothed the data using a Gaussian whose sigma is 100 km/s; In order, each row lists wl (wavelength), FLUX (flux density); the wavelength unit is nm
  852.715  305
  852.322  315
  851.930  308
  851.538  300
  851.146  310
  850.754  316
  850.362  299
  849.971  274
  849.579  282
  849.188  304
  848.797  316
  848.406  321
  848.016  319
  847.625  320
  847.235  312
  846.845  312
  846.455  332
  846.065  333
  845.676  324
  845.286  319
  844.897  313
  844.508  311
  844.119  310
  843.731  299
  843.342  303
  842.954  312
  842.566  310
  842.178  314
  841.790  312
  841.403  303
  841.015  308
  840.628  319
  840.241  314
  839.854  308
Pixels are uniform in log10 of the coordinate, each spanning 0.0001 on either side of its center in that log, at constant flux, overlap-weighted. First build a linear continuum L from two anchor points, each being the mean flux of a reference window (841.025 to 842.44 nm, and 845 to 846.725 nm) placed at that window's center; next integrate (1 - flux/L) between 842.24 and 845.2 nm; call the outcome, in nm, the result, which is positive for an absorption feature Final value 0.08 nm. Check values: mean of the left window 309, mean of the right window 326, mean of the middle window 309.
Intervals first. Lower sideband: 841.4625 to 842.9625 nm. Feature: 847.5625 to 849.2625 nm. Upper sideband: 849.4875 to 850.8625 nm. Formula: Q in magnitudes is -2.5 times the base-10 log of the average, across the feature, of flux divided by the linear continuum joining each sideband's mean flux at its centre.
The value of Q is -0.07 mag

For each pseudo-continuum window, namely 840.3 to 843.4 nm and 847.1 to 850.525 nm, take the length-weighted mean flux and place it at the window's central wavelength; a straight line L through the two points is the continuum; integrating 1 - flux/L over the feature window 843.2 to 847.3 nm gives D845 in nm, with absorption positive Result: -0.101 nm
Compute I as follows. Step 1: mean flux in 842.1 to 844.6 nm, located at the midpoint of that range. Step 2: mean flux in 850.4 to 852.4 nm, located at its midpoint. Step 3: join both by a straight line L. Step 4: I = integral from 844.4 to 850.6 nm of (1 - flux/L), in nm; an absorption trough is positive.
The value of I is -0.072 nm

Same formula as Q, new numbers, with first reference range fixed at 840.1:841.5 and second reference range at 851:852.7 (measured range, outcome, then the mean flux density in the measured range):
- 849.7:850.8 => 0.06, 293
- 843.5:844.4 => 0.02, 305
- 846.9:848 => -0.02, 316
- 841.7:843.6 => 0.00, 310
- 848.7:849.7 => 0.03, 301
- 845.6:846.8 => -0.06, 328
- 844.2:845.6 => -0.02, 315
